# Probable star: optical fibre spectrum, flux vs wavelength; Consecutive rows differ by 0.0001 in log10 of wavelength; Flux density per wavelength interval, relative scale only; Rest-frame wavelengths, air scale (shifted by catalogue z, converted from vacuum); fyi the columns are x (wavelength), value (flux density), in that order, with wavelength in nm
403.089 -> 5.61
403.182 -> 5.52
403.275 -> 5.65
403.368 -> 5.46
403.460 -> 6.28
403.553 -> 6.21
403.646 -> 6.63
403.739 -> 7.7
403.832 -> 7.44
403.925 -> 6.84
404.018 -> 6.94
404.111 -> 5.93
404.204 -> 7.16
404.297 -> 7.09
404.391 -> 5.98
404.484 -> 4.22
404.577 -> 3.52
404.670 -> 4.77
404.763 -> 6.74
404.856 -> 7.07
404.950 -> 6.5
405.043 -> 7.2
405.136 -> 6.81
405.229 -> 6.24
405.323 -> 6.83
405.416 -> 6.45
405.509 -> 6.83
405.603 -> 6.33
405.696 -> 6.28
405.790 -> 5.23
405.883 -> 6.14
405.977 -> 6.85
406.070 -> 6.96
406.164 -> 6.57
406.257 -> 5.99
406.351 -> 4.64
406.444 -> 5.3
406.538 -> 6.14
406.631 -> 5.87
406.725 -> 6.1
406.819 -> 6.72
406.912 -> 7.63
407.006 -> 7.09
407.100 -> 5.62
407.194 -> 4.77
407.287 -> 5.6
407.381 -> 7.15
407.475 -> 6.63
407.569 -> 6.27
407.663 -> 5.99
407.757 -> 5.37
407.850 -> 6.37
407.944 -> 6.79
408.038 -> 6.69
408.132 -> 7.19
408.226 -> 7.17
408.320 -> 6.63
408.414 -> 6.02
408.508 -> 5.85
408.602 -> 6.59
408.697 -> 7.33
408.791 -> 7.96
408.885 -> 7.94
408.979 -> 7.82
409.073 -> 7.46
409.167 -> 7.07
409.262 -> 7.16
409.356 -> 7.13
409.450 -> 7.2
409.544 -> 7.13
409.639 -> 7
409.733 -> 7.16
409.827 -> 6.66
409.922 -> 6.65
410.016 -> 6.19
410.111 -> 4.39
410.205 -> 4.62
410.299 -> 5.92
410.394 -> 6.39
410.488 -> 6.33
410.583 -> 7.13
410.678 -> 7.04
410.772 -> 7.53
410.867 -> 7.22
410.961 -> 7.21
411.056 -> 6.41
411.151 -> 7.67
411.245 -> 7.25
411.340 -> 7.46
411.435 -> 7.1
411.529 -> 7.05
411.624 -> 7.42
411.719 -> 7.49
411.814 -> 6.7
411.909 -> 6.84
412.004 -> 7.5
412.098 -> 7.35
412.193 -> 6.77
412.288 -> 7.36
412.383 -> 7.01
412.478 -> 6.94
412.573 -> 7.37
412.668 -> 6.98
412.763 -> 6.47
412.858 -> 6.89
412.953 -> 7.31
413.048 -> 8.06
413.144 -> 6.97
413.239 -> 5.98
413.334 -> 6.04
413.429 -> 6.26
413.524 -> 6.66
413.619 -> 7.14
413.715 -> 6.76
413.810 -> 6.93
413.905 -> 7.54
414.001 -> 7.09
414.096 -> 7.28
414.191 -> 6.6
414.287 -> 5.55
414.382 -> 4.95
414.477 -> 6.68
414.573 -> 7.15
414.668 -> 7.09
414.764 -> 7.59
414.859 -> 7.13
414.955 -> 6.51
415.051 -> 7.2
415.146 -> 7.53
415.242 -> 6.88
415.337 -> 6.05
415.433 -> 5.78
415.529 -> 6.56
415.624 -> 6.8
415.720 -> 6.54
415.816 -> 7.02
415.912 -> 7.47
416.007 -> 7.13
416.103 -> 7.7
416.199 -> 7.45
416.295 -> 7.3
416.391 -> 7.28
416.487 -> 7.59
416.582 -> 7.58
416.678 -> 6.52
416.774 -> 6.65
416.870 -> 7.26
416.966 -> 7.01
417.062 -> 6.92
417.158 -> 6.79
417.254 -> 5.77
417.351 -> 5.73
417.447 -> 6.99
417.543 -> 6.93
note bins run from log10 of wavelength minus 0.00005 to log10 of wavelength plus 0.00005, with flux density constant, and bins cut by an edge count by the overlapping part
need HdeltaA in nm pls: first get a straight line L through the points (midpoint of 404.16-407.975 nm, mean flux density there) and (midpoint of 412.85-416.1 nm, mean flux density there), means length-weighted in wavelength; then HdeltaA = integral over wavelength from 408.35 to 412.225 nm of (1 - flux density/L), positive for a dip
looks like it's -0.242 nm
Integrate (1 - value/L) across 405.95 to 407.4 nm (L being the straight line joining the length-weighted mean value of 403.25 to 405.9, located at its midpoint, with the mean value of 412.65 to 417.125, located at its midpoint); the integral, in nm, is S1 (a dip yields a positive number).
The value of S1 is 0.06 nm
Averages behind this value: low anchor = 6.3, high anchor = 6.89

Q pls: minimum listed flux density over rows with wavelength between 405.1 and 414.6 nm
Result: 4.39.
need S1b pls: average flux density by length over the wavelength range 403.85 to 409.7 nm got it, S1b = 6.47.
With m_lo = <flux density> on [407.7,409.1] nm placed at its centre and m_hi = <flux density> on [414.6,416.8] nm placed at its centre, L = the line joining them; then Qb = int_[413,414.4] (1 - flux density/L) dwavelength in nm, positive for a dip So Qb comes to 0.06 nm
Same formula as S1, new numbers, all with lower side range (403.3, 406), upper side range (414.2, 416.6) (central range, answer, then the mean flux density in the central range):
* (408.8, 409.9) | -0.12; 7.26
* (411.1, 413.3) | -0.13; 7.12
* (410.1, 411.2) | 0.01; 6.56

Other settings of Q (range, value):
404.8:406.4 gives 4.64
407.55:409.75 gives 5.37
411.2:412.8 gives 6.47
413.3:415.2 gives 4.95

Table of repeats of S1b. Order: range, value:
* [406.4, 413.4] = 6.75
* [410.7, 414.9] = 6.97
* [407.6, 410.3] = 6.68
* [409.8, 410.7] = 6.09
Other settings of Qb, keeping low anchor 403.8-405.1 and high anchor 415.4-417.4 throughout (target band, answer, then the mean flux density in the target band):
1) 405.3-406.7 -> 0.04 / 6.15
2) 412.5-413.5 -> -0.02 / 6.83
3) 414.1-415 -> 0.02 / 6.62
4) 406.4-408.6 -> 0.03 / 6.31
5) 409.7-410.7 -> 0.06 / 6.19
